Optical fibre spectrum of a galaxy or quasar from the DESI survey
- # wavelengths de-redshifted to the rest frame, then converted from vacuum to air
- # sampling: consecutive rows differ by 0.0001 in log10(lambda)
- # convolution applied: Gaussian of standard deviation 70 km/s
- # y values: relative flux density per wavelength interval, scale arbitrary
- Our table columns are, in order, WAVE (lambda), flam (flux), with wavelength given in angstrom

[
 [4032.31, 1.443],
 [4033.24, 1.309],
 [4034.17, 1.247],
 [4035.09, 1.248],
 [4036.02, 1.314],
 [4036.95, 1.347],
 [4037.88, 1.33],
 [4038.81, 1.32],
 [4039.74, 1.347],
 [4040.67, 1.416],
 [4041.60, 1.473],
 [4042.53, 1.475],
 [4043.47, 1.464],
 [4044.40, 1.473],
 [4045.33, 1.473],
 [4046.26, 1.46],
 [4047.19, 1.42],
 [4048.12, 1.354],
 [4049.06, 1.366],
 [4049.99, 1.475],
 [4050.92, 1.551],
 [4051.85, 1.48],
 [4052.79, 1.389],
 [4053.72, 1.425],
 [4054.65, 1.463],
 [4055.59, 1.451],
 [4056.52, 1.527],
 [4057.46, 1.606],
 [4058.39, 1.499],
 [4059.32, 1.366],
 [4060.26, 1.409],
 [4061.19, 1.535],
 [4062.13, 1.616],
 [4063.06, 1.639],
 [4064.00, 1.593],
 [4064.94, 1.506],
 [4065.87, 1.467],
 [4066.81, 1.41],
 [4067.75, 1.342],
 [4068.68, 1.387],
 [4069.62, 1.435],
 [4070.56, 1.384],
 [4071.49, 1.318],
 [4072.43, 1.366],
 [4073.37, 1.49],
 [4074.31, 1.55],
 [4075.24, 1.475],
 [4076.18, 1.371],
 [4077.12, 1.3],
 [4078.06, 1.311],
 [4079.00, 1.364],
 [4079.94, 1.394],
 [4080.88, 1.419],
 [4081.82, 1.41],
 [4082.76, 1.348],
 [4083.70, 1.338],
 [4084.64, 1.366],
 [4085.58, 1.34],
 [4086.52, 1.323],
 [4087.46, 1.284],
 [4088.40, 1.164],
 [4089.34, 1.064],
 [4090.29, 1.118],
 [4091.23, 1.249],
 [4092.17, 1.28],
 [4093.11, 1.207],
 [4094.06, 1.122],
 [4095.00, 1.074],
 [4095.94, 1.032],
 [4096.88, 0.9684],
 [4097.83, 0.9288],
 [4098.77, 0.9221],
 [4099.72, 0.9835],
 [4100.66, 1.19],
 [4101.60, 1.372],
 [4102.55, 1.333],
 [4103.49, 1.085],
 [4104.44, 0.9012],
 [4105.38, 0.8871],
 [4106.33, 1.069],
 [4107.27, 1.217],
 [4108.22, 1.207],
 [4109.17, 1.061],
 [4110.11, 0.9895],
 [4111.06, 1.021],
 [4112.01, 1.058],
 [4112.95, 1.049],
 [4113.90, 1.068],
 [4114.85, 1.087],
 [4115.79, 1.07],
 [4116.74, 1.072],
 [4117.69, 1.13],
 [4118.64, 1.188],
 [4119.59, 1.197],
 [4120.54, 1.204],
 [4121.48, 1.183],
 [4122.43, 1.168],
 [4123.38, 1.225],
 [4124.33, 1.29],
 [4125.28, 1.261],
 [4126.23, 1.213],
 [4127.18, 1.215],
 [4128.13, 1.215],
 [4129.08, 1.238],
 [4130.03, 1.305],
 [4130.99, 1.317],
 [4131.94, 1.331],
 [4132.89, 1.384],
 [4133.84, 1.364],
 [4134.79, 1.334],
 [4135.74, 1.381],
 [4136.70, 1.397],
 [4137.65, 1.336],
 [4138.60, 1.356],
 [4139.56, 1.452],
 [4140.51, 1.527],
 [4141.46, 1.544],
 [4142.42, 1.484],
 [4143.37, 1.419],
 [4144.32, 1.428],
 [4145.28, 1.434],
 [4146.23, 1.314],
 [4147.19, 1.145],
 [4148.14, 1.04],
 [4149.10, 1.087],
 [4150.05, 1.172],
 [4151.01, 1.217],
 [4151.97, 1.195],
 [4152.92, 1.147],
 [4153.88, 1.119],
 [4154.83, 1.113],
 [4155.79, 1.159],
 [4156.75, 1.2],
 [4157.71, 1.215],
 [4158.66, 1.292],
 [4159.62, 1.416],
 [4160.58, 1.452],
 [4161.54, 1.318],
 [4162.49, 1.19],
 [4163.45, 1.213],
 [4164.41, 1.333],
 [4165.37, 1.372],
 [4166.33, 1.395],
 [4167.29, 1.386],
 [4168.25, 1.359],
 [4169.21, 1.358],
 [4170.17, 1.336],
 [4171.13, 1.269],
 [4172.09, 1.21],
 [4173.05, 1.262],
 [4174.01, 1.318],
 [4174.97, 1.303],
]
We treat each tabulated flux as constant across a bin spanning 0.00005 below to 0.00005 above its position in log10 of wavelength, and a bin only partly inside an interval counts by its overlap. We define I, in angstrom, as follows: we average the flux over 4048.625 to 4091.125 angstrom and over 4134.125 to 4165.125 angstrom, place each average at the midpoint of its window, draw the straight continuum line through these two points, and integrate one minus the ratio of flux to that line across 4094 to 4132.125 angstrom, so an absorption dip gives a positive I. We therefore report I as 6.1 angstrom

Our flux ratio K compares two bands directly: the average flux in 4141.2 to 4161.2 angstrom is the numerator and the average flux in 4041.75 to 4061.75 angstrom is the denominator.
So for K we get 0.86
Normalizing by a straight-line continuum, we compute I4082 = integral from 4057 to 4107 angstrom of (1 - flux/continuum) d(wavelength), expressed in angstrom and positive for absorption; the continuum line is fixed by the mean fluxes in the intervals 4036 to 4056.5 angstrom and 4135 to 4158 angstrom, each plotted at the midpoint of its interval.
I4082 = 2.87 angstrom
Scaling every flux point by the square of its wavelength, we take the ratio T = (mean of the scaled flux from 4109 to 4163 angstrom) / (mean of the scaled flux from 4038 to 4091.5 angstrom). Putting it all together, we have 0.91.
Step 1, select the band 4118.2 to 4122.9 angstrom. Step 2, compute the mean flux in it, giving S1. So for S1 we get 1.19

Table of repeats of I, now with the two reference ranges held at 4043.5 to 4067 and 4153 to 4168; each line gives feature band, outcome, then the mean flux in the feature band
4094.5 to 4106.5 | 2.88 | 1.06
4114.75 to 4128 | 1.65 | 1.18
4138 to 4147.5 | -0.75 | 1.41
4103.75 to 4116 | 2.86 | 1.05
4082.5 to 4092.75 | 1.14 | 1.26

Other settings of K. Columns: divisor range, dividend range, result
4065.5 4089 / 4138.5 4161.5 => 0.94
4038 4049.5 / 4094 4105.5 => 0.75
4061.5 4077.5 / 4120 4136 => 0.88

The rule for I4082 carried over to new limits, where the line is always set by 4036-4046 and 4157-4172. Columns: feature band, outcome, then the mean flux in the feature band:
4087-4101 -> 2.7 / 1.1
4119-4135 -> 1.0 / 1.26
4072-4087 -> 0.0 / 1.39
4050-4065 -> -1.1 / 1.5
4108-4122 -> 2.6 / 1.1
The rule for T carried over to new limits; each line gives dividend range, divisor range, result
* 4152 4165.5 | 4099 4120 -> 1.16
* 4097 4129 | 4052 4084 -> 0.80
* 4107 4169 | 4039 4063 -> 0.89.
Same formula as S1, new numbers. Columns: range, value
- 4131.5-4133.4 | 1.36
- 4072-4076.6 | 1.45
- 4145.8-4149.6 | 1.14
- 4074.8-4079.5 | 1.36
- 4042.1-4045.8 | 1.47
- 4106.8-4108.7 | 1.21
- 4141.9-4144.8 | 1.44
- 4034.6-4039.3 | 1.31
